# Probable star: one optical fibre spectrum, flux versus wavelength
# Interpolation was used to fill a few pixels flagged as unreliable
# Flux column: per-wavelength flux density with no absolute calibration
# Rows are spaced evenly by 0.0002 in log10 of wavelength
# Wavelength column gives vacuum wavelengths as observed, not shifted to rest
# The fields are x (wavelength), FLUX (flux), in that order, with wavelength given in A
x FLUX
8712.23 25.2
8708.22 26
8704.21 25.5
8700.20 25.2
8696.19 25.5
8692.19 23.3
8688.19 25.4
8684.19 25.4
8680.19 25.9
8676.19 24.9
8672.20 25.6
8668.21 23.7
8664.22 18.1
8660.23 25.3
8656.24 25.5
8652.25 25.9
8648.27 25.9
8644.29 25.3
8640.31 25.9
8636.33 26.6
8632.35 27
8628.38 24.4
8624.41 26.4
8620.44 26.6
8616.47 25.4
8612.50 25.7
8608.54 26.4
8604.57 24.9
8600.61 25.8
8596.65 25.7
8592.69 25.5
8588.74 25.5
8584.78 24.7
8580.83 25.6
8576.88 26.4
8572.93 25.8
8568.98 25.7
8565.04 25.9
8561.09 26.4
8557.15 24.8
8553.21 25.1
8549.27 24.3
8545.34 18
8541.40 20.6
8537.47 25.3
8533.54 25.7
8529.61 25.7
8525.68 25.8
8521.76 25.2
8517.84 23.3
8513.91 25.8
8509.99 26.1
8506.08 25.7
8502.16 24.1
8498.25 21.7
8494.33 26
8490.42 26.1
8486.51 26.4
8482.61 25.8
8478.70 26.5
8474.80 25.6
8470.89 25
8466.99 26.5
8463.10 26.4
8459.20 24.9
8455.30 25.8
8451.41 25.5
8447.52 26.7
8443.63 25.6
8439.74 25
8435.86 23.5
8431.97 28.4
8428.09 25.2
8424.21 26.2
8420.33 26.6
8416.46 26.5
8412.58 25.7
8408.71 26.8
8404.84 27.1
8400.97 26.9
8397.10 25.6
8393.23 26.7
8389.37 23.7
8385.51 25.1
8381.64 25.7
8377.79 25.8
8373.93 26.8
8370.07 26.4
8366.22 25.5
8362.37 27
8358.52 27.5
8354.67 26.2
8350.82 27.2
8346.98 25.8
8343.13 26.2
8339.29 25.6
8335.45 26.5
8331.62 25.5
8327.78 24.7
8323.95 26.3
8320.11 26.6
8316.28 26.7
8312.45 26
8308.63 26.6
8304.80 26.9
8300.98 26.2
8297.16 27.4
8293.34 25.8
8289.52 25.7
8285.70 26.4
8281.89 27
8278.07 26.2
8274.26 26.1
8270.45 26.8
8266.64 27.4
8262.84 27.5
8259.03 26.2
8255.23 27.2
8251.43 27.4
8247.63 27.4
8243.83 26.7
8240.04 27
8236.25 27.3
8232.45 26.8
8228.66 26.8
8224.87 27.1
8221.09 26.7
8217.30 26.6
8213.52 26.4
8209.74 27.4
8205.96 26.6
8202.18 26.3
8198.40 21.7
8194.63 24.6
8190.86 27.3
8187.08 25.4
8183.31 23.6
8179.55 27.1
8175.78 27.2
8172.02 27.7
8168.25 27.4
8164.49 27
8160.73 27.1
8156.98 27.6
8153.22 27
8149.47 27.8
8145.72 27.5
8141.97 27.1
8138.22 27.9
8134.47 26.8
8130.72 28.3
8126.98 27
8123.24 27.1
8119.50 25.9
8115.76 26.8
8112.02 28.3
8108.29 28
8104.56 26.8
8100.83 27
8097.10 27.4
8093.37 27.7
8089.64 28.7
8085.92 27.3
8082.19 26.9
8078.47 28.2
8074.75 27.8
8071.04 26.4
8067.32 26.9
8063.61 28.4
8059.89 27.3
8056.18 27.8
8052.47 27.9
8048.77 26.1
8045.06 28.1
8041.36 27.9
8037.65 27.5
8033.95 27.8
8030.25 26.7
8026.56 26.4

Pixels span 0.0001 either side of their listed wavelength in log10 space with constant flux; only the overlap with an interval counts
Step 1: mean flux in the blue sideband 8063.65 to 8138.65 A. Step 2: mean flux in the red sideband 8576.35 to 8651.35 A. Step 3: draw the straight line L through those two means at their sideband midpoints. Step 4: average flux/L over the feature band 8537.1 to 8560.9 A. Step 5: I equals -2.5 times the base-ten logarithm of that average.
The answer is 0.126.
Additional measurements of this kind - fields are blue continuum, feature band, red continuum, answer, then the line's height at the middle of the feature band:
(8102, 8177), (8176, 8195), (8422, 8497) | 0.05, 27.1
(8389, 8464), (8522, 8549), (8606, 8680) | 0.09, 25.6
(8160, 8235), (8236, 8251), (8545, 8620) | -0.04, 26.2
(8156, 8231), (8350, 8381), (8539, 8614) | -0.03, 25.7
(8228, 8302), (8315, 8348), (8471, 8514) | 0.02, 26.4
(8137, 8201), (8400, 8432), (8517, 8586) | -0.05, 25.3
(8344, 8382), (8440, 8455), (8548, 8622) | 0.01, 26.1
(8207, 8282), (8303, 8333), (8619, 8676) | 0.02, 26.6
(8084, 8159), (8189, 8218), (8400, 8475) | 0.05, 27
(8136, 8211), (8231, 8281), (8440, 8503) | -0.03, 26.3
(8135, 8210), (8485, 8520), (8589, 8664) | 0.04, 25.9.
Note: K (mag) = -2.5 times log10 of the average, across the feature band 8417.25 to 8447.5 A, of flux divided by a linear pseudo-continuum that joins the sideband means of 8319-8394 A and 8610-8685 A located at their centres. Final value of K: -0.002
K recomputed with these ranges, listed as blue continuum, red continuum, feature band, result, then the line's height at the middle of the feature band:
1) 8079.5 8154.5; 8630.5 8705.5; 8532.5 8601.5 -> 0.03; 25.5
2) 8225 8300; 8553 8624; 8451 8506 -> 0.03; 26.1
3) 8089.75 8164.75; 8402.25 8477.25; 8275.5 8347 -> 0.01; 26.5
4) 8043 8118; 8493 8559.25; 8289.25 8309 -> -0.02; 25.9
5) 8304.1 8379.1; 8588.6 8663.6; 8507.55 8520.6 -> 0.03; 25.9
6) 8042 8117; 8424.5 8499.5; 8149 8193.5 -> 0.01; 27.1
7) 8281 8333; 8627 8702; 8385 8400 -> 0.02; 26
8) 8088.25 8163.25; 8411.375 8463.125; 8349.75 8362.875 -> -0.03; 26.2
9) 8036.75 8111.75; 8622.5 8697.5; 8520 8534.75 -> 0.00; 25.6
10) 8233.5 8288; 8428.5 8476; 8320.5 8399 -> 0.01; 26.3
